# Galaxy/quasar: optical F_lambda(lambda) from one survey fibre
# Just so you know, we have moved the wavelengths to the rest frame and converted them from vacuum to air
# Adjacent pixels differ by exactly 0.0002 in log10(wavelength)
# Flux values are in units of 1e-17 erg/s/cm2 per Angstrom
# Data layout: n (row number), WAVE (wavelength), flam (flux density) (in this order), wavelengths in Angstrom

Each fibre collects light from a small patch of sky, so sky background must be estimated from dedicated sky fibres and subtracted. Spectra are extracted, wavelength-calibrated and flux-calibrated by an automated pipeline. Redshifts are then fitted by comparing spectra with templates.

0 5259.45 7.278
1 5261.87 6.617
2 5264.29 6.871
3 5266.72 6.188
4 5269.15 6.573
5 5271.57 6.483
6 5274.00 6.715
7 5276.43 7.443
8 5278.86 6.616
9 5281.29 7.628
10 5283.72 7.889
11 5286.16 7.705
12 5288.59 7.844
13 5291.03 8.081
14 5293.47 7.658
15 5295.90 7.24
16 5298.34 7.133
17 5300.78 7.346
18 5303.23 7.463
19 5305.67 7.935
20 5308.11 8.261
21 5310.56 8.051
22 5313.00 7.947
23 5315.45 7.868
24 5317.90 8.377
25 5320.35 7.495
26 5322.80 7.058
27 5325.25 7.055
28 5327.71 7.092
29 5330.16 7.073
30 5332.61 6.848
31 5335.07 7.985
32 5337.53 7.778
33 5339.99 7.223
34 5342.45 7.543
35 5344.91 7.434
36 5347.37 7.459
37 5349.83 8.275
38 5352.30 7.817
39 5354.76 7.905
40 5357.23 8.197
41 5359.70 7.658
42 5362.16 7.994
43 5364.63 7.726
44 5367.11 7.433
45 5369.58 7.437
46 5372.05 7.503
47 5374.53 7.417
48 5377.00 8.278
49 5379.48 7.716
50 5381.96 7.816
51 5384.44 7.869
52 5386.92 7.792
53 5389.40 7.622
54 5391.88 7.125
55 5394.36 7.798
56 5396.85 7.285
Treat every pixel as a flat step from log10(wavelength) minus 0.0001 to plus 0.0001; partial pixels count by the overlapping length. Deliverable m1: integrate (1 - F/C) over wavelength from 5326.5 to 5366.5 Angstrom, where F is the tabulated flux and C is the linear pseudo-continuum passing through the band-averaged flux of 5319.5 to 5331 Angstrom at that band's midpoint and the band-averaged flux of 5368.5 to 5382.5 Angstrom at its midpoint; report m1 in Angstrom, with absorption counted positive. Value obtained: -1.33 Angstrom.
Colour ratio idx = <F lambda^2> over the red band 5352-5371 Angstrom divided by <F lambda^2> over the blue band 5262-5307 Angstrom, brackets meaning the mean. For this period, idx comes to 1.10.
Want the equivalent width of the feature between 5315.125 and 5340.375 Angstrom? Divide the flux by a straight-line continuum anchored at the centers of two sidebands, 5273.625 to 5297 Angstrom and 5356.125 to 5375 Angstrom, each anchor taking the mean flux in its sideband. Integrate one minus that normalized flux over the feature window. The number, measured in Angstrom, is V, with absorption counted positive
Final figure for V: 0.6 Angstrom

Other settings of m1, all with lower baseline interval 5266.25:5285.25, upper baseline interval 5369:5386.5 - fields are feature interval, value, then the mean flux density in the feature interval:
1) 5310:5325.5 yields -0.9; 7.72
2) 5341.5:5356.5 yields -0.5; 7.76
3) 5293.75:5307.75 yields -0.6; 7.49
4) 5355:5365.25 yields -0.4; 7.91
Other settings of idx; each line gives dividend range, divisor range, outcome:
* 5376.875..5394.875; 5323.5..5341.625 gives 1.08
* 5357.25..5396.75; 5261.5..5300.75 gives 1.11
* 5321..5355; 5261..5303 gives 1.06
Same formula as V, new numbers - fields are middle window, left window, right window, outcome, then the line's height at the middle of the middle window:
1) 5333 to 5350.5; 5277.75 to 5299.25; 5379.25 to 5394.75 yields 0.00 Angstrom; 7.61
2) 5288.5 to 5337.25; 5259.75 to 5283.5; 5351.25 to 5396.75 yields -2.62 Angstrom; 7.2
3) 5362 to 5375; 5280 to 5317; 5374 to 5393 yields 0.27 Angstrom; 7.72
